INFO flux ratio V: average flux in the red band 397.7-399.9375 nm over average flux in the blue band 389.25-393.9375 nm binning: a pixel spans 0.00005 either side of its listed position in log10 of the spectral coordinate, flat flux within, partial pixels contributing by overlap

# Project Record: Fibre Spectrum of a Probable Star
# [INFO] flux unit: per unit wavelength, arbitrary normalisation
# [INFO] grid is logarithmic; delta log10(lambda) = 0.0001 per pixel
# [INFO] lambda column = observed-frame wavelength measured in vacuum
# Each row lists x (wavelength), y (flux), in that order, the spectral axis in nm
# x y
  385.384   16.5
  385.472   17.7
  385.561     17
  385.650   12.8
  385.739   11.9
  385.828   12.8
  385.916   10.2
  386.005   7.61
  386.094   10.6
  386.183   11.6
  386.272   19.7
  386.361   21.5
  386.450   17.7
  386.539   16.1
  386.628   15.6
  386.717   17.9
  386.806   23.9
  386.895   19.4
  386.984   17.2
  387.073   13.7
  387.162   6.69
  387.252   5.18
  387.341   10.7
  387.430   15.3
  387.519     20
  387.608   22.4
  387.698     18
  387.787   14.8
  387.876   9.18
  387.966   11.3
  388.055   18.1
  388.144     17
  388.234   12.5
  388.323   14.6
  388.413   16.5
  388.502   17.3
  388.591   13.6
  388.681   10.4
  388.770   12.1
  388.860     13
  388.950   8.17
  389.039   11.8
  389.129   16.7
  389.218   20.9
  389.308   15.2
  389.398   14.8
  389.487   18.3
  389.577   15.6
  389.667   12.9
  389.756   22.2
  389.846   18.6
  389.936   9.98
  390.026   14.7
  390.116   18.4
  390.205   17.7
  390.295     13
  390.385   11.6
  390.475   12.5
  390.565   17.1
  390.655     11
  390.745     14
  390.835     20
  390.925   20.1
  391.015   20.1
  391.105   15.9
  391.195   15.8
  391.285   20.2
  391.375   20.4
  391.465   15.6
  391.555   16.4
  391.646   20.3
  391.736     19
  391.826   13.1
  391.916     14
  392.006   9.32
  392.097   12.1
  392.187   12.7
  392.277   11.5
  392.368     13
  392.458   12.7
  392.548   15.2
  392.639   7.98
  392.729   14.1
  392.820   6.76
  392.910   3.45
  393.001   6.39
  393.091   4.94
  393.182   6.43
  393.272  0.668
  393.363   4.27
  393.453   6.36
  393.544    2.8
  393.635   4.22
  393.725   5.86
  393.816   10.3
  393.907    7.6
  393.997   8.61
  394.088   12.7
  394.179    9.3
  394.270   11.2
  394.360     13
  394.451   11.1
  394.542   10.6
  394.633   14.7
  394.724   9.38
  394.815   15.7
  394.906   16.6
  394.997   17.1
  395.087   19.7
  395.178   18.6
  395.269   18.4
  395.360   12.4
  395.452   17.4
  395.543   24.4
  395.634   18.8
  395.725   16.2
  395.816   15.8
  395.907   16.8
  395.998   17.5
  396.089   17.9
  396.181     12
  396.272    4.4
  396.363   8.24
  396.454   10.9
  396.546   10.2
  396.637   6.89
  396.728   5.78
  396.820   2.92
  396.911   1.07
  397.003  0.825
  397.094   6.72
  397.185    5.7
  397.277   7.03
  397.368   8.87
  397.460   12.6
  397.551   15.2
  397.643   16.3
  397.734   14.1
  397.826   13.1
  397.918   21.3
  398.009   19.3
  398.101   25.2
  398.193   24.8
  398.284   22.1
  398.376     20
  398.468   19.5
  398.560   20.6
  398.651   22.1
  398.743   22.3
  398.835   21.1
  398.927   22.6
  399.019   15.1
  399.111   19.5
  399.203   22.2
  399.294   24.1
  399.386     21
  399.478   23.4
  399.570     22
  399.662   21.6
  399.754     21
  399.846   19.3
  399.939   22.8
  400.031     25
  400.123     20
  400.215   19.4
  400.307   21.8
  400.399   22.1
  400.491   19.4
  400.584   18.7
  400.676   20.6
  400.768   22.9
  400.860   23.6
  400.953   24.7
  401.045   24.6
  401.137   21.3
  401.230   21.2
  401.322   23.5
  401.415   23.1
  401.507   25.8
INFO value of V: 1.62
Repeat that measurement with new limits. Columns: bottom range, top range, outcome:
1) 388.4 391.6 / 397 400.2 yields 1.18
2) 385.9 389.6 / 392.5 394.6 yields 0.54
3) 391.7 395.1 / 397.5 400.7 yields 2.00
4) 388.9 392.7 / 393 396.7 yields 0.77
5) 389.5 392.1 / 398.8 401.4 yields 1.35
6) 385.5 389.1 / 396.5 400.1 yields 1.15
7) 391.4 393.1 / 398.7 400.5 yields 1.74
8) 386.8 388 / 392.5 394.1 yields 0.48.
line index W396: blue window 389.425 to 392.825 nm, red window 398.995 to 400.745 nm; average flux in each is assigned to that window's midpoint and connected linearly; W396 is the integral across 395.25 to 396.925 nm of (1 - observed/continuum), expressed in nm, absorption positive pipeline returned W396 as 0.525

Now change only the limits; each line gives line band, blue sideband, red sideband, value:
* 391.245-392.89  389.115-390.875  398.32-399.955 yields 0.29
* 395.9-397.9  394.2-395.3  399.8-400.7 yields 0.85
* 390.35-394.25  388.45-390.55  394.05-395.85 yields 0.83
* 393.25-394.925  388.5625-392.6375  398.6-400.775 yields 0.80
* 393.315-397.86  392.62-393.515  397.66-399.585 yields 0.23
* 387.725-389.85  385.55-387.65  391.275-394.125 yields -0.25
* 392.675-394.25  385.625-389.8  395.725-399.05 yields 0.83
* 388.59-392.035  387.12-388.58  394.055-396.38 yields -0.26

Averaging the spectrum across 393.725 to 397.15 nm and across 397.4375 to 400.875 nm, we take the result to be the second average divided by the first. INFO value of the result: 1.69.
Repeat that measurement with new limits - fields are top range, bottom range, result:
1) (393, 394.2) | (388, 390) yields 0.43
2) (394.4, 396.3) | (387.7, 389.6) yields 1.08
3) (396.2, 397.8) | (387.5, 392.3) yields 0.53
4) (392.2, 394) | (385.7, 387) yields 0.50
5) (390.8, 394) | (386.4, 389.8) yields 0.77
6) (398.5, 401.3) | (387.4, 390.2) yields 1.40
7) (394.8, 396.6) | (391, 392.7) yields 1.03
